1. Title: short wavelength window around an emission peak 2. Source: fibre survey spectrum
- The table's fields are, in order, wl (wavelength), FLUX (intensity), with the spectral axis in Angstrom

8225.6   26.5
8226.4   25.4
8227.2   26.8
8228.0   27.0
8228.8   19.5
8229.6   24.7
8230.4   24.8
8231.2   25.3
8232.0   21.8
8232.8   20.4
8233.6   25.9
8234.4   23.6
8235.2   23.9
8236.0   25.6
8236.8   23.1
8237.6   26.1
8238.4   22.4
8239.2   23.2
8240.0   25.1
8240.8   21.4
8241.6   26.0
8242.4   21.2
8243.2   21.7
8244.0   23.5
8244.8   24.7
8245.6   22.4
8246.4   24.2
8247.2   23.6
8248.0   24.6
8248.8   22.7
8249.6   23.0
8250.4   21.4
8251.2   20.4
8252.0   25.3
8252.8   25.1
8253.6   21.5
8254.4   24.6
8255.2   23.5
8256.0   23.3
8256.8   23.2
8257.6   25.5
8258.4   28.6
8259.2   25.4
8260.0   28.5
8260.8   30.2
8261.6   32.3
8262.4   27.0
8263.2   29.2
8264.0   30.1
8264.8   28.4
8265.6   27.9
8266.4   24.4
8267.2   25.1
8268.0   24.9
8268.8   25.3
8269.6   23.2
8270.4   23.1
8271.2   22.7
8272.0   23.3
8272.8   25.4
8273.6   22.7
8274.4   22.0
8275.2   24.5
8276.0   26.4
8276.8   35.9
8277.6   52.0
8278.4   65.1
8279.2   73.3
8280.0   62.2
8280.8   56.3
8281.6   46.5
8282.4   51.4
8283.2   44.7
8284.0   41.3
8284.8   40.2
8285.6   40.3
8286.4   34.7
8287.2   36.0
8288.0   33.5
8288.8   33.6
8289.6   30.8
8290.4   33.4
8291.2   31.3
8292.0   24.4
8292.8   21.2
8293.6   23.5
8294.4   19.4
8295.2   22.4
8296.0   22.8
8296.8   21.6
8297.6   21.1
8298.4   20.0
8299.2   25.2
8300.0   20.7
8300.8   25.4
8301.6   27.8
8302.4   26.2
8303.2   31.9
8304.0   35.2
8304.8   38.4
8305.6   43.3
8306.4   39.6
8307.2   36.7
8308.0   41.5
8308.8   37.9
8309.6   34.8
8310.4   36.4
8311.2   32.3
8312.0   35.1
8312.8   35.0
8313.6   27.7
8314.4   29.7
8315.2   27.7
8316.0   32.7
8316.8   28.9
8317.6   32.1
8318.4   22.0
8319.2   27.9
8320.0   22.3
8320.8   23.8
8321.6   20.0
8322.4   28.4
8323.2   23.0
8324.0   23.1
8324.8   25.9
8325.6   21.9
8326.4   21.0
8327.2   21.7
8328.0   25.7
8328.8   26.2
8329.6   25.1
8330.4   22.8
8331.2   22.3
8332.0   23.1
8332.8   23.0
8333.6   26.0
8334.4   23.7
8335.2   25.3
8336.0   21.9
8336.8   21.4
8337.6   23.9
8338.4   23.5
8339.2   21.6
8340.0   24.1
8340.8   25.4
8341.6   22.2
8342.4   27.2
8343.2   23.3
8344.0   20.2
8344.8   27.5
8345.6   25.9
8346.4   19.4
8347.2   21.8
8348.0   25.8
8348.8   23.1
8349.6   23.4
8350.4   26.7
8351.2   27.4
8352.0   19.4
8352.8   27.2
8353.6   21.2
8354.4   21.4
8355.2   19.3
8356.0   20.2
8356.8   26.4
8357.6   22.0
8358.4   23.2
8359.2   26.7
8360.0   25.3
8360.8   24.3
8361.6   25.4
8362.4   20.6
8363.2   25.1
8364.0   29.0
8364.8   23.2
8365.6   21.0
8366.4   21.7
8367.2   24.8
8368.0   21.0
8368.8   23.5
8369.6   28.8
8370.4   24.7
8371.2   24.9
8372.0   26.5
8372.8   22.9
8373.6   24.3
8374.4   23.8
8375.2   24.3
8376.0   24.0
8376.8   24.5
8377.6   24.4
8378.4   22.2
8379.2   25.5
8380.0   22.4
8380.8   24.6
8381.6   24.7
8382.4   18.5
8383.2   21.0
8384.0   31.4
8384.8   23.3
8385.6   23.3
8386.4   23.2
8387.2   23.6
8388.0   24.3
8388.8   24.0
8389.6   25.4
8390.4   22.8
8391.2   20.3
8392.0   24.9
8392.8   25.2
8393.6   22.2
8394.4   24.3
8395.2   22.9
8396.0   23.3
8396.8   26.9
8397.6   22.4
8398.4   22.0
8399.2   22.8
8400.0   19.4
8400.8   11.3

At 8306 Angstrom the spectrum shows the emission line [N II]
